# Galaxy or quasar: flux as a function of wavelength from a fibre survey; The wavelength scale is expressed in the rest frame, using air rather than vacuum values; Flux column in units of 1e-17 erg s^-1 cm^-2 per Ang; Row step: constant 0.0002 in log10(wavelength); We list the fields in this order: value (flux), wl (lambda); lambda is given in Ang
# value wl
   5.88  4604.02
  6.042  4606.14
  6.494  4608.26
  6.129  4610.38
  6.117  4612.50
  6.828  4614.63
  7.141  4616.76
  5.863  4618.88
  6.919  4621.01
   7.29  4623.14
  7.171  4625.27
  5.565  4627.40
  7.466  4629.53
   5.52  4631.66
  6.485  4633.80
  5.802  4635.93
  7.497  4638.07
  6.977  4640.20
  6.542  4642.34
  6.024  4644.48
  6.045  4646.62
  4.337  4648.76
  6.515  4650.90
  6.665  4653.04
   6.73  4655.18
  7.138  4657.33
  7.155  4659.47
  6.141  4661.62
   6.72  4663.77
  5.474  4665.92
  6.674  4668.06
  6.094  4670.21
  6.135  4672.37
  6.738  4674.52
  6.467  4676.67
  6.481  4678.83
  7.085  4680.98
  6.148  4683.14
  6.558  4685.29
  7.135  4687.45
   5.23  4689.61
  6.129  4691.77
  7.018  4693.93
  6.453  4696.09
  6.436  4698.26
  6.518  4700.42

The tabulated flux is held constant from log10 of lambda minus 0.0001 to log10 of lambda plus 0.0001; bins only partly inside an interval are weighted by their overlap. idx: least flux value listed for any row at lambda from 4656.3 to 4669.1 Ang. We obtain 5.474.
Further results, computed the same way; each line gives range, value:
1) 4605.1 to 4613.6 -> 6.042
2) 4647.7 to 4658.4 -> 4.337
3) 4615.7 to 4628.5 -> 5.565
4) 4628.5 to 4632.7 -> 5.52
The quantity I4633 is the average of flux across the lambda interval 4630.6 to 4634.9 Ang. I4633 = 6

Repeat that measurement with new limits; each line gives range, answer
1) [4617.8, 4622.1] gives 6.4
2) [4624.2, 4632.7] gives 6.44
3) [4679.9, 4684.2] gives 6.62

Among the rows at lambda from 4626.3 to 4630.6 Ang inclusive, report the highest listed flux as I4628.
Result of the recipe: 7.466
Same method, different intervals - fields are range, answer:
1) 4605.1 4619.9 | 7.141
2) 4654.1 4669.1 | 7.155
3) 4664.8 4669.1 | 6.674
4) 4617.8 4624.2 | 7.29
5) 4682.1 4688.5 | 7.135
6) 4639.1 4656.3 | 6.977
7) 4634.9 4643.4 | 7.497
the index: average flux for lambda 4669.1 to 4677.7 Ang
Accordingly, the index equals 6.36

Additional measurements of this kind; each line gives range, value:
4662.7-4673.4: 6.22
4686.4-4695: 6.37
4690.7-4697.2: 6.53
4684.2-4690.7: 6.31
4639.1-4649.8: 6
